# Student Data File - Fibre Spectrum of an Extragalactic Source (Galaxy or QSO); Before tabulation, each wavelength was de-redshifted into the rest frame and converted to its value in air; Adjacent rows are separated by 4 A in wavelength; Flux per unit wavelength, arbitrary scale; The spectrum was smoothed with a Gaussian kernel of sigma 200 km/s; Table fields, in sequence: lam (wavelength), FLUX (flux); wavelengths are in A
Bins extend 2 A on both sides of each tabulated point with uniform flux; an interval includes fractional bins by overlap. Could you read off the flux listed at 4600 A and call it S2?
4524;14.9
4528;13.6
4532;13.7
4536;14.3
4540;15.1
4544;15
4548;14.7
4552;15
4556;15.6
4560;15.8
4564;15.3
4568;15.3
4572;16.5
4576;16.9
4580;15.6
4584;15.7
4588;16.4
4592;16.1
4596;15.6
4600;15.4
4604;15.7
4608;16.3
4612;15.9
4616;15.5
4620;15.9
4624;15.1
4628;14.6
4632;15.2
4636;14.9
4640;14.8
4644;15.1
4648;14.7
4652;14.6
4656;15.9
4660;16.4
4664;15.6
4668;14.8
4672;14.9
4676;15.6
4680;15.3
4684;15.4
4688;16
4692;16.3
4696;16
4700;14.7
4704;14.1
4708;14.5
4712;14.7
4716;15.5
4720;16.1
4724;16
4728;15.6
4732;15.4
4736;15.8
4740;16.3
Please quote 15.4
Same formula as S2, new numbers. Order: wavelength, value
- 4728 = 15.6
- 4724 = 16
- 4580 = 15.6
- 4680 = 15.3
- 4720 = 16.1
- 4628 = 14.6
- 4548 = 14.7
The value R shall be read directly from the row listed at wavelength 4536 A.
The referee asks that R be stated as 14.3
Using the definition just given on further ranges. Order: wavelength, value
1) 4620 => 15.9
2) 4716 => 15.5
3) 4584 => 15.7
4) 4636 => 14.9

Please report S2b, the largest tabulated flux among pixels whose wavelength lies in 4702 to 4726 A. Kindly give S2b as 16.1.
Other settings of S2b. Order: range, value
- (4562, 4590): 16.9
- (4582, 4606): 16.4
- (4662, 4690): 16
